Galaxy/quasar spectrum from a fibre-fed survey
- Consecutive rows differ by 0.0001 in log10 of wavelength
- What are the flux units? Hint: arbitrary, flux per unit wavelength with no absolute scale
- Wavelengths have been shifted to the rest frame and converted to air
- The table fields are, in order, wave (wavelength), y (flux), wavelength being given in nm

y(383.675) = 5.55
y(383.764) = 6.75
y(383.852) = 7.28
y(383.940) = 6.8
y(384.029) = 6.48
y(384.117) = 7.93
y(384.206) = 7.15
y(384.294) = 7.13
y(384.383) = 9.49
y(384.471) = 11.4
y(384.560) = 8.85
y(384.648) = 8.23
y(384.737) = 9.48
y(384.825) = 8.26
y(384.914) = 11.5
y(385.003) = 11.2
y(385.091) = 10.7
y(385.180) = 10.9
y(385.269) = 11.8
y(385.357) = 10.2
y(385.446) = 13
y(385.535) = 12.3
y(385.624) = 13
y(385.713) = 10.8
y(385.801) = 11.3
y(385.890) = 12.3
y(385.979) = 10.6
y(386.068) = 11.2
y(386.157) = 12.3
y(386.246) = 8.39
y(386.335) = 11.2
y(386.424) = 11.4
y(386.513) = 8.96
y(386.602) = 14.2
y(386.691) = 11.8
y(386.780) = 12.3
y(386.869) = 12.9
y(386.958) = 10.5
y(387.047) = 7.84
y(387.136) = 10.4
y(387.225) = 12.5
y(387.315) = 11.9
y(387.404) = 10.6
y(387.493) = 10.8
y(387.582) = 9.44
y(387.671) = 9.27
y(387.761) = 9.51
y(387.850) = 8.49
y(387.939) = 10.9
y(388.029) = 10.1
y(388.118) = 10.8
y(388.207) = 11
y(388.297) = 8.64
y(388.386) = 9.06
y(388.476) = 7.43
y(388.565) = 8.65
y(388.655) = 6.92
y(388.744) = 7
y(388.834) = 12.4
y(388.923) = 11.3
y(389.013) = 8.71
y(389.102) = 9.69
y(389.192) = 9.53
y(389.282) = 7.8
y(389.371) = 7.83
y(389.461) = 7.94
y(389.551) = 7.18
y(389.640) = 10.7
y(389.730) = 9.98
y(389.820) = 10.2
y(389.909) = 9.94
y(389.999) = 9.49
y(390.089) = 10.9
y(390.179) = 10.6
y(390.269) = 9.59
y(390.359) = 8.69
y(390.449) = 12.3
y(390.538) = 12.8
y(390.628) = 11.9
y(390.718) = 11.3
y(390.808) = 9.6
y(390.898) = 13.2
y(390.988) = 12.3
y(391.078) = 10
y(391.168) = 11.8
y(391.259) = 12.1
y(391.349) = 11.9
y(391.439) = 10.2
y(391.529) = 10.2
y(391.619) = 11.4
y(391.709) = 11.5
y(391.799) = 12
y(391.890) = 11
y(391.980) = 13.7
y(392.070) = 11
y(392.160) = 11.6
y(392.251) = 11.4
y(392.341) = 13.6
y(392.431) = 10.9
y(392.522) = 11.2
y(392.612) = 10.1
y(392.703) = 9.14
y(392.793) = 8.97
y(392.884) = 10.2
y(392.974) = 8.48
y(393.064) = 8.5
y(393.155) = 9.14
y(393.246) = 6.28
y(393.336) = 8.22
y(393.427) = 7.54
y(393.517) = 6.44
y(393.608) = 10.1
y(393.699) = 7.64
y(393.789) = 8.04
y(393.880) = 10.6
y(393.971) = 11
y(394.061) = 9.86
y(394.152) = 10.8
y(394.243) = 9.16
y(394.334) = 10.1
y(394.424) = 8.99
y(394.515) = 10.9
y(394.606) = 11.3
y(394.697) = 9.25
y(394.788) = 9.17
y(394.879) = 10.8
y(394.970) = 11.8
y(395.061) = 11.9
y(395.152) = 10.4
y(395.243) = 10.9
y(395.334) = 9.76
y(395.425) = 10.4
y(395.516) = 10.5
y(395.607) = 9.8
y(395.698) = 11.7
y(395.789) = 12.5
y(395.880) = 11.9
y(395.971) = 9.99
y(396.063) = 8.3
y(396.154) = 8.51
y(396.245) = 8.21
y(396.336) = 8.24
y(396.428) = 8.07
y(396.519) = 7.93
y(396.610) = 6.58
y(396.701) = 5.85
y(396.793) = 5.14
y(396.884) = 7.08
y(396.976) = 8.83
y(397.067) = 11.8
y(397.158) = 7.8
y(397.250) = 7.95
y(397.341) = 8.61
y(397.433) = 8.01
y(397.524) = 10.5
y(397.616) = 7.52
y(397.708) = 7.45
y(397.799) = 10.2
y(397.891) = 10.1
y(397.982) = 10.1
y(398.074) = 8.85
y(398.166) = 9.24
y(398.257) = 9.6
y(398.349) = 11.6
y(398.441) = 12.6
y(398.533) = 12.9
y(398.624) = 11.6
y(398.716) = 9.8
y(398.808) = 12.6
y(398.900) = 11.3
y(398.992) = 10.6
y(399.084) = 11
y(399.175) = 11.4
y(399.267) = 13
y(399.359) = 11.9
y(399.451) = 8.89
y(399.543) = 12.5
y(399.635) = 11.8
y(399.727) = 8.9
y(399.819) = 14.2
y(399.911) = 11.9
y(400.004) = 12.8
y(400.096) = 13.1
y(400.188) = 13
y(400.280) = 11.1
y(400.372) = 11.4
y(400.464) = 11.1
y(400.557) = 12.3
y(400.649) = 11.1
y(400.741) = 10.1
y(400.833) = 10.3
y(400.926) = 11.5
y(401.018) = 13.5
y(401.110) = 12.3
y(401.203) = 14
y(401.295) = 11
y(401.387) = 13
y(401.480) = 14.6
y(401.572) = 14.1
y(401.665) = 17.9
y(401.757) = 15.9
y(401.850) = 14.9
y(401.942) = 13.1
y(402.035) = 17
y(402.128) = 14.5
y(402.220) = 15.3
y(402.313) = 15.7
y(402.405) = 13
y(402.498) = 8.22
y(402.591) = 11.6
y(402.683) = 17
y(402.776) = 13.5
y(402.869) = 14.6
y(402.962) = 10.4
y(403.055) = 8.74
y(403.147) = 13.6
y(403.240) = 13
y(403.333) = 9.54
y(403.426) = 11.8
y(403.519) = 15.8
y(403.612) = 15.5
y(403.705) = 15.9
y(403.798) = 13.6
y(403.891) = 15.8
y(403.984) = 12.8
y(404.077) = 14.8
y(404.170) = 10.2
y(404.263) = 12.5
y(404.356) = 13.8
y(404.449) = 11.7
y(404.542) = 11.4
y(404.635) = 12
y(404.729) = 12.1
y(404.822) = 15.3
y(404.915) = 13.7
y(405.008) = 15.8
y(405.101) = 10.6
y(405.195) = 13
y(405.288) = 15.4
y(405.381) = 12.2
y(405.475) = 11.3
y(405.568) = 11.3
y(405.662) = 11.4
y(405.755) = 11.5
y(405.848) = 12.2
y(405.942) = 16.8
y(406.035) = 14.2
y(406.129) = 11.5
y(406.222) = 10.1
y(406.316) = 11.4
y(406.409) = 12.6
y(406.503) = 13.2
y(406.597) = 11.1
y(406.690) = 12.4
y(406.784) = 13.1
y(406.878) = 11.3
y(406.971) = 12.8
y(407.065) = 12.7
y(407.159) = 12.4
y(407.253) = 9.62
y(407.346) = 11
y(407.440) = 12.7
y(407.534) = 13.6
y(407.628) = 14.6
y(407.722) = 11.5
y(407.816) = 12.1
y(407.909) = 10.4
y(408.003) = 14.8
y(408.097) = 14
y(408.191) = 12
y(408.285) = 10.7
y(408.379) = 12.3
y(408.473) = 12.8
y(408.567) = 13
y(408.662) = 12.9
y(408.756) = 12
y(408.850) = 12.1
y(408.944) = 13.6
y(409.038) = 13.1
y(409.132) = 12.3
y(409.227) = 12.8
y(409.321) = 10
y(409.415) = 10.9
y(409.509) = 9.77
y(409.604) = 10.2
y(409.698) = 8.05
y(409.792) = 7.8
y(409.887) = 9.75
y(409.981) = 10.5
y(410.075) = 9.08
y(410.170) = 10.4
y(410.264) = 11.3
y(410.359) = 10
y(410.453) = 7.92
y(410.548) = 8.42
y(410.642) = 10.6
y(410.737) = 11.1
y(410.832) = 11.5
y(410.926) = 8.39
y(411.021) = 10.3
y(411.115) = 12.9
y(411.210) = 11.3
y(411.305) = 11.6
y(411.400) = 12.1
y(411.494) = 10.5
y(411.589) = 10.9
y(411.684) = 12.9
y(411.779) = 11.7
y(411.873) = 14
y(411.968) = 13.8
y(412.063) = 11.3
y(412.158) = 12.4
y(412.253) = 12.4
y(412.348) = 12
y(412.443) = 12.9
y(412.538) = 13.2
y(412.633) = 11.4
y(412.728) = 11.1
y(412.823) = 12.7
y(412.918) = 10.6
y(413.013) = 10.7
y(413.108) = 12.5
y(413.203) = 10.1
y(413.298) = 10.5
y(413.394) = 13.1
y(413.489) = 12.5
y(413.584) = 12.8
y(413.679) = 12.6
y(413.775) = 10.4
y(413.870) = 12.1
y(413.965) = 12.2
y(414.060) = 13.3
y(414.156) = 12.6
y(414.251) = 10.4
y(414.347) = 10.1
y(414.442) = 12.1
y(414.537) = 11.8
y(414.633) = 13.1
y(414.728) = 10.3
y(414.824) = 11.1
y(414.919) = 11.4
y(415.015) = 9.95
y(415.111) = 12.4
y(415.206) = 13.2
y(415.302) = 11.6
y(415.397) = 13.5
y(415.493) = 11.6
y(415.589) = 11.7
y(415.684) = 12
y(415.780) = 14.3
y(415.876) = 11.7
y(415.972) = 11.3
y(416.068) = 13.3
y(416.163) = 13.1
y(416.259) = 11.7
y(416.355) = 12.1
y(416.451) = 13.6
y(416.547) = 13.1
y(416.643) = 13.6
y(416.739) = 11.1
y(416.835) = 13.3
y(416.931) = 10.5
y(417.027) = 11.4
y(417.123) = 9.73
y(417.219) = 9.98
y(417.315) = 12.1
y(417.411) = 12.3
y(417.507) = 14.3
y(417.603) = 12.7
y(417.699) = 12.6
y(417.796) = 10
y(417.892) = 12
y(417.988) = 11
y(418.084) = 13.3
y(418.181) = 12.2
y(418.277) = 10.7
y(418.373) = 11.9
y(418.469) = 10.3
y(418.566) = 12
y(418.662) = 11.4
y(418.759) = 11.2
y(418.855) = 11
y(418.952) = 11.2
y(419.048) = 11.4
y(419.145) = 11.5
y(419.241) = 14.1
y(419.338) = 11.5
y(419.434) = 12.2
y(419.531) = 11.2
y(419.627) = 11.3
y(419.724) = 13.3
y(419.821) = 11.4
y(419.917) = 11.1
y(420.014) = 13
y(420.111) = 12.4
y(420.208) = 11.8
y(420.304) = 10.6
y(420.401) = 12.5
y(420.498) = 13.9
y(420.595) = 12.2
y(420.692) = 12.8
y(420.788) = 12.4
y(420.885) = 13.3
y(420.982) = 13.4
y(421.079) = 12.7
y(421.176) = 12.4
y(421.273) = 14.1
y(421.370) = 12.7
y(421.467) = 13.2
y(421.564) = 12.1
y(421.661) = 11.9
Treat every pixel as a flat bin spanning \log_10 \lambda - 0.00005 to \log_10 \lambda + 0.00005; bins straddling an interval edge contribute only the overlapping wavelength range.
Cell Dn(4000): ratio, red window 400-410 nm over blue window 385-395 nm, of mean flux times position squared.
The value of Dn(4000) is 1.31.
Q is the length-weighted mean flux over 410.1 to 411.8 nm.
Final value 10.7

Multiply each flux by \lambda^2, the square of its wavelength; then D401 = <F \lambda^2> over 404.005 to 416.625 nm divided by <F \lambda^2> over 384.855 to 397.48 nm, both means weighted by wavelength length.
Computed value 1.30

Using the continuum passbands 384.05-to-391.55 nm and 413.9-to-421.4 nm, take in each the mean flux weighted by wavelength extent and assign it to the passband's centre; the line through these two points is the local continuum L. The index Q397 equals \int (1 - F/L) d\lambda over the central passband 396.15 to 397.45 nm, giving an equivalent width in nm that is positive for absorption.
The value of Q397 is 0.35 nm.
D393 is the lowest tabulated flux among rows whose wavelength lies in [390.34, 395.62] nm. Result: 6.28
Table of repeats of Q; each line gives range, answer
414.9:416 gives 12.1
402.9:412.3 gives 12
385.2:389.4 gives 10.4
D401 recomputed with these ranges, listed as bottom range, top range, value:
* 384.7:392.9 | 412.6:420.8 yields 1.29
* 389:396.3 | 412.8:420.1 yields 1.31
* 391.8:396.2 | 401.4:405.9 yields 1.39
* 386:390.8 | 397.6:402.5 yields 1.26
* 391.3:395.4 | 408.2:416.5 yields 1.25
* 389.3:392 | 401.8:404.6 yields 1.33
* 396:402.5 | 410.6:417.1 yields 1.15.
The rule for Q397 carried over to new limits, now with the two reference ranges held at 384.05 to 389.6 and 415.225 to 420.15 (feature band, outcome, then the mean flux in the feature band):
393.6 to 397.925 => 0.498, 9.41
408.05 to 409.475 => -0.105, 12.3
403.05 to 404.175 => -0.234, 13.4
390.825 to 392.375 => -0.189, 11.6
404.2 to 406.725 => -0.307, 12.6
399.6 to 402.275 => -0.491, 13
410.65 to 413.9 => -0.030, 11.8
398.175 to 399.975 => -0.101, 11.4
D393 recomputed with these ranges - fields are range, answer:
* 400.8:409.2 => 8.22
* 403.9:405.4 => 10.2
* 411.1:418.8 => 9.73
